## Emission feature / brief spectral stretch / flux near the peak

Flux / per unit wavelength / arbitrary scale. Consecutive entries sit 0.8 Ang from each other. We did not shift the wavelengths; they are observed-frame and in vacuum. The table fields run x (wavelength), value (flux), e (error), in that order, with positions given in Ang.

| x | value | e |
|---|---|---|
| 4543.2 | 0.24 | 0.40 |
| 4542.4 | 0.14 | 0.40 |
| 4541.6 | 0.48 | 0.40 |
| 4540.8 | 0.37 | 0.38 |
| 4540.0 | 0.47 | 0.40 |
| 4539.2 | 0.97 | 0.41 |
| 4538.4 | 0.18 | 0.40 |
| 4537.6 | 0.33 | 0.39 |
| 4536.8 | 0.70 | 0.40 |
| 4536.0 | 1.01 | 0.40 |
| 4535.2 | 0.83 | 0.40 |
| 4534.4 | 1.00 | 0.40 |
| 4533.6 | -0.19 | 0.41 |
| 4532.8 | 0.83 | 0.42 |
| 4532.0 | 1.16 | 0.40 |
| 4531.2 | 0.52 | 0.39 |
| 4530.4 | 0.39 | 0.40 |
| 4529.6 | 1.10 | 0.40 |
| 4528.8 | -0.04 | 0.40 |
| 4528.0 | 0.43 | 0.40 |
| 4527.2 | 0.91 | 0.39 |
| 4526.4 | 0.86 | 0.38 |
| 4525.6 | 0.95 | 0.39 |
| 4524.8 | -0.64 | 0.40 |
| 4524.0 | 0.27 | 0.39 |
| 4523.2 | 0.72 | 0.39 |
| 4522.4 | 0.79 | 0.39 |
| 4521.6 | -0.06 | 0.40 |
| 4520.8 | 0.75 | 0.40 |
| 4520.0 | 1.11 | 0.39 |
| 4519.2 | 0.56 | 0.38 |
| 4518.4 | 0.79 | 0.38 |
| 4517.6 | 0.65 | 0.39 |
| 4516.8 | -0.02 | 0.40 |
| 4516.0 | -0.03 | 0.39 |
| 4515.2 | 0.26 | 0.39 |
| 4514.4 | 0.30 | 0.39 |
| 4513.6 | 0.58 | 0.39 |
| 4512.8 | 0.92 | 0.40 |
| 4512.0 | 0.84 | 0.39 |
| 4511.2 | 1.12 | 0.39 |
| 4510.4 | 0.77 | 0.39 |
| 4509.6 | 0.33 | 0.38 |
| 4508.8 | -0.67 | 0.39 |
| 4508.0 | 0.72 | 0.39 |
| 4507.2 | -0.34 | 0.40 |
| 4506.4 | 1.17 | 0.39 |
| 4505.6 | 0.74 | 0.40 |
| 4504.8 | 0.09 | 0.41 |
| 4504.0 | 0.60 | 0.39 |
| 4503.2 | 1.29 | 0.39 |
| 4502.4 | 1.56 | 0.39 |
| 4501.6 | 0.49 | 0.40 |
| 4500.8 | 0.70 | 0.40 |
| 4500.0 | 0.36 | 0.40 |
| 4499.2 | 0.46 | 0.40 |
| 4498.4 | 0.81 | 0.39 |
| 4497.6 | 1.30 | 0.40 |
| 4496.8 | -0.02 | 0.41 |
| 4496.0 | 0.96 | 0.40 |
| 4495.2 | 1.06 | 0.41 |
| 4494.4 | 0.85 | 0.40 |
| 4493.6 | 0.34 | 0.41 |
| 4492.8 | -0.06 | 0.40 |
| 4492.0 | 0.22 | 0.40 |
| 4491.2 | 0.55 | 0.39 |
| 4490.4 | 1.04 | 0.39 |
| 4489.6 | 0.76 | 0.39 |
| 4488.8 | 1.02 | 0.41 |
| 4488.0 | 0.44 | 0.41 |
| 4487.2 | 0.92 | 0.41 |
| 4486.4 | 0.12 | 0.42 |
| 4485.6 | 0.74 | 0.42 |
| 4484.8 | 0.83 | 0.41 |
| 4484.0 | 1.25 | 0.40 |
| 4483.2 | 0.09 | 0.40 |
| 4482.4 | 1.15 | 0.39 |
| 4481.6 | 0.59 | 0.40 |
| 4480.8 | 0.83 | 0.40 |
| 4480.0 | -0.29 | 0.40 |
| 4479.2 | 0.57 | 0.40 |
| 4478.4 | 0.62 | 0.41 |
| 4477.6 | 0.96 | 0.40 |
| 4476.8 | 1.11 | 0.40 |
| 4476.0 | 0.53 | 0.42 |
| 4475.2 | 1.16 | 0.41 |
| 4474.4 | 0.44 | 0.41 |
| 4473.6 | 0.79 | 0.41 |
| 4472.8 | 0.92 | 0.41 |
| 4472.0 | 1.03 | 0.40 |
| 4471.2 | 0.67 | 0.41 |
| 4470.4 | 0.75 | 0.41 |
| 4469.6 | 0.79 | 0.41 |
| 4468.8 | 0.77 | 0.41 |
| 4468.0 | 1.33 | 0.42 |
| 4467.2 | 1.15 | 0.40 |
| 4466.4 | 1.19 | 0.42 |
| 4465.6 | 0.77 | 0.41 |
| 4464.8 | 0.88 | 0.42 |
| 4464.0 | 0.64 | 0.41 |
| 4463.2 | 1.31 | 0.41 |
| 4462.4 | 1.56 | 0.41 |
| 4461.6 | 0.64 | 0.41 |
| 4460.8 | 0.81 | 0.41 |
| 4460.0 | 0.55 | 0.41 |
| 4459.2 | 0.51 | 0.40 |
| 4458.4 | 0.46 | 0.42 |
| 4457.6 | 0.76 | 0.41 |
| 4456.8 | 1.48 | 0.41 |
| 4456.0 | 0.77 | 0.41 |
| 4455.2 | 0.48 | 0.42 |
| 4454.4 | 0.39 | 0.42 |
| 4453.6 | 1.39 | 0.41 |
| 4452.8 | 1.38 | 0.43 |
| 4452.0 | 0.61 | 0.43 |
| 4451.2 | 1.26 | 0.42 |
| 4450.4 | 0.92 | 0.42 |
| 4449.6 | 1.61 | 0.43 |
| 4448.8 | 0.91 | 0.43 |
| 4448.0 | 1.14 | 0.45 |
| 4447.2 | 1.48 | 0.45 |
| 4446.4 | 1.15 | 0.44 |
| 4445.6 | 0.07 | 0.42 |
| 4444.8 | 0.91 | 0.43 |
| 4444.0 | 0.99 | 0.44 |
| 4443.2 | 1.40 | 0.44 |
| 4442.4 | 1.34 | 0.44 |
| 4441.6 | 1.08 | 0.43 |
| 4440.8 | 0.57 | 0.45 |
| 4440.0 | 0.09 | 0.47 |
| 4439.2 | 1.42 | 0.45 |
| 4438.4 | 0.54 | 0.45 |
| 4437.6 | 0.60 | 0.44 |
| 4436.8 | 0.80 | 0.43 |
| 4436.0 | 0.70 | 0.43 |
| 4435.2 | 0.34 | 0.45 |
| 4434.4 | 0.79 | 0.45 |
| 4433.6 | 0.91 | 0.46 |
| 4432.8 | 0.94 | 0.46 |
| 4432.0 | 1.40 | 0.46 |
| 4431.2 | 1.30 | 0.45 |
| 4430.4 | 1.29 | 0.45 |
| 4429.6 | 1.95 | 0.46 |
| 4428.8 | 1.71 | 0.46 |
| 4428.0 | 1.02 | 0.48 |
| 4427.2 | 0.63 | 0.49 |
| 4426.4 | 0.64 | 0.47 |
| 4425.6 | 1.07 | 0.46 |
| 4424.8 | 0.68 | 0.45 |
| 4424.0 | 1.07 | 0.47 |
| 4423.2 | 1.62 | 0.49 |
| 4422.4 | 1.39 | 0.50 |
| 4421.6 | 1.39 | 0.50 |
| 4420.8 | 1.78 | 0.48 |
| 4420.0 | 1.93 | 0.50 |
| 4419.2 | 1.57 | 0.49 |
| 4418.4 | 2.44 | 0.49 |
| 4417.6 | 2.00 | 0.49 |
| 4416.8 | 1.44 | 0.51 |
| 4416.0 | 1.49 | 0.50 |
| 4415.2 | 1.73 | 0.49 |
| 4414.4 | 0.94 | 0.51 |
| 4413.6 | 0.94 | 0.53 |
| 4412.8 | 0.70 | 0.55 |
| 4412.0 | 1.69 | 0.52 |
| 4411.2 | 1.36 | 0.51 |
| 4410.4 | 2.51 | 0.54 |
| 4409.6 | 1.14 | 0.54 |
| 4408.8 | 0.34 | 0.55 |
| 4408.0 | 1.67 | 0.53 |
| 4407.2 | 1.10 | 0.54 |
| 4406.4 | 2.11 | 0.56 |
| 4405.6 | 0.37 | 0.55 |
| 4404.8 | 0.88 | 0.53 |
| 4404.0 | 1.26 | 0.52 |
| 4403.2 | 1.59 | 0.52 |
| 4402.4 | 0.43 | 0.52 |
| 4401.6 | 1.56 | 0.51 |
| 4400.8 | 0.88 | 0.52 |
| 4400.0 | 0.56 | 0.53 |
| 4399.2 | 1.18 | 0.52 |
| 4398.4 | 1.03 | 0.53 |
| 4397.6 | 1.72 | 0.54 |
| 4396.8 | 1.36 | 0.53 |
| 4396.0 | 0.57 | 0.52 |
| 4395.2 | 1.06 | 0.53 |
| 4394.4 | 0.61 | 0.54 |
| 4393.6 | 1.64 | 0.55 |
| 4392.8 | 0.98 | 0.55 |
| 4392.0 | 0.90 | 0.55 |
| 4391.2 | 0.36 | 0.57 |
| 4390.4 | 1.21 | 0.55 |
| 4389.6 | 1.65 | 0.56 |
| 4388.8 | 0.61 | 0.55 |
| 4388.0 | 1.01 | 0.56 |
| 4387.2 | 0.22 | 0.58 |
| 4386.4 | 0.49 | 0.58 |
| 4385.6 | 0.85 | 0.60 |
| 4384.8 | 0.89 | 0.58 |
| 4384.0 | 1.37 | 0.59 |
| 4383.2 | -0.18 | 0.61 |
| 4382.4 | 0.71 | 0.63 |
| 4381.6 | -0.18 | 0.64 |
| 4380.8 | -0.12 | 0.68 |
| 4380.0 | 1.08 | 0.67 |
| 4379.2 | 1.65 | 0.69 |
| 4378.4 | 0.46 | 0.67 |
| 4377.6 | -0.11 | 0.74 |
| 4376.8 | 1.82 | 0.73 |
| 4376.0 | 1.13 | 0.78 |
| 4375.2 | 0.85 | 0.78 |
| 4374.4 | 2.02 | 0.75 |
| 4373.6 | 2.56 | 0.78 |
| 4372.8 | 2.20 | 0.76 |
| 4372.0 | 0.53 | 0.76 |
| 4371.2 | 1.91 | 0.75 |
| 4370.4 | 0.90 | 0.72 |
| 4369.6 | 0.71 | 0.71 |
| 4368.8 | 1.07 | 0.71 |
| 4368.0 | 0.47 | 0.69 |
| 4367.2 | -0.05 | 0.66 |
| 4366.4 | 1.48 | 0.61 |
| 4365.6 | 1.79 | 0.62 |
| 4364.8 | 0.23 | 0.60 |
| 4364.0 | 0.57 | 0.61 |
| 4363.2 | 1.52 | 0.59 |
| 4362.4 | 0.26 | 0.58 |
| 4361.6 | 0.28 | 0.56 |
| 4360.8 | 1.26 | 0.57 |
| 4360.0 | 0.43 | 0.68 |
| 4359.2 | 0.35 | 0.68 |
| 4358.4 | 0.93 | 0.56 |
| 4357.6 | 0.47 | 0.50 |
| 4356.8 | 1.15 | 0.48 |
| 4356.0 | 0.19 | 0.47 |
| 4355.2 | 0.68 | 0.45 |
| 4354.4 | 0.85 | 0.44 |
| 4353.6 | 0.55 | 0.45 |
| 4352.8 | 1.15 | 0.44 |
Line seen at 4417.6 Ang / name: C III] 1909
